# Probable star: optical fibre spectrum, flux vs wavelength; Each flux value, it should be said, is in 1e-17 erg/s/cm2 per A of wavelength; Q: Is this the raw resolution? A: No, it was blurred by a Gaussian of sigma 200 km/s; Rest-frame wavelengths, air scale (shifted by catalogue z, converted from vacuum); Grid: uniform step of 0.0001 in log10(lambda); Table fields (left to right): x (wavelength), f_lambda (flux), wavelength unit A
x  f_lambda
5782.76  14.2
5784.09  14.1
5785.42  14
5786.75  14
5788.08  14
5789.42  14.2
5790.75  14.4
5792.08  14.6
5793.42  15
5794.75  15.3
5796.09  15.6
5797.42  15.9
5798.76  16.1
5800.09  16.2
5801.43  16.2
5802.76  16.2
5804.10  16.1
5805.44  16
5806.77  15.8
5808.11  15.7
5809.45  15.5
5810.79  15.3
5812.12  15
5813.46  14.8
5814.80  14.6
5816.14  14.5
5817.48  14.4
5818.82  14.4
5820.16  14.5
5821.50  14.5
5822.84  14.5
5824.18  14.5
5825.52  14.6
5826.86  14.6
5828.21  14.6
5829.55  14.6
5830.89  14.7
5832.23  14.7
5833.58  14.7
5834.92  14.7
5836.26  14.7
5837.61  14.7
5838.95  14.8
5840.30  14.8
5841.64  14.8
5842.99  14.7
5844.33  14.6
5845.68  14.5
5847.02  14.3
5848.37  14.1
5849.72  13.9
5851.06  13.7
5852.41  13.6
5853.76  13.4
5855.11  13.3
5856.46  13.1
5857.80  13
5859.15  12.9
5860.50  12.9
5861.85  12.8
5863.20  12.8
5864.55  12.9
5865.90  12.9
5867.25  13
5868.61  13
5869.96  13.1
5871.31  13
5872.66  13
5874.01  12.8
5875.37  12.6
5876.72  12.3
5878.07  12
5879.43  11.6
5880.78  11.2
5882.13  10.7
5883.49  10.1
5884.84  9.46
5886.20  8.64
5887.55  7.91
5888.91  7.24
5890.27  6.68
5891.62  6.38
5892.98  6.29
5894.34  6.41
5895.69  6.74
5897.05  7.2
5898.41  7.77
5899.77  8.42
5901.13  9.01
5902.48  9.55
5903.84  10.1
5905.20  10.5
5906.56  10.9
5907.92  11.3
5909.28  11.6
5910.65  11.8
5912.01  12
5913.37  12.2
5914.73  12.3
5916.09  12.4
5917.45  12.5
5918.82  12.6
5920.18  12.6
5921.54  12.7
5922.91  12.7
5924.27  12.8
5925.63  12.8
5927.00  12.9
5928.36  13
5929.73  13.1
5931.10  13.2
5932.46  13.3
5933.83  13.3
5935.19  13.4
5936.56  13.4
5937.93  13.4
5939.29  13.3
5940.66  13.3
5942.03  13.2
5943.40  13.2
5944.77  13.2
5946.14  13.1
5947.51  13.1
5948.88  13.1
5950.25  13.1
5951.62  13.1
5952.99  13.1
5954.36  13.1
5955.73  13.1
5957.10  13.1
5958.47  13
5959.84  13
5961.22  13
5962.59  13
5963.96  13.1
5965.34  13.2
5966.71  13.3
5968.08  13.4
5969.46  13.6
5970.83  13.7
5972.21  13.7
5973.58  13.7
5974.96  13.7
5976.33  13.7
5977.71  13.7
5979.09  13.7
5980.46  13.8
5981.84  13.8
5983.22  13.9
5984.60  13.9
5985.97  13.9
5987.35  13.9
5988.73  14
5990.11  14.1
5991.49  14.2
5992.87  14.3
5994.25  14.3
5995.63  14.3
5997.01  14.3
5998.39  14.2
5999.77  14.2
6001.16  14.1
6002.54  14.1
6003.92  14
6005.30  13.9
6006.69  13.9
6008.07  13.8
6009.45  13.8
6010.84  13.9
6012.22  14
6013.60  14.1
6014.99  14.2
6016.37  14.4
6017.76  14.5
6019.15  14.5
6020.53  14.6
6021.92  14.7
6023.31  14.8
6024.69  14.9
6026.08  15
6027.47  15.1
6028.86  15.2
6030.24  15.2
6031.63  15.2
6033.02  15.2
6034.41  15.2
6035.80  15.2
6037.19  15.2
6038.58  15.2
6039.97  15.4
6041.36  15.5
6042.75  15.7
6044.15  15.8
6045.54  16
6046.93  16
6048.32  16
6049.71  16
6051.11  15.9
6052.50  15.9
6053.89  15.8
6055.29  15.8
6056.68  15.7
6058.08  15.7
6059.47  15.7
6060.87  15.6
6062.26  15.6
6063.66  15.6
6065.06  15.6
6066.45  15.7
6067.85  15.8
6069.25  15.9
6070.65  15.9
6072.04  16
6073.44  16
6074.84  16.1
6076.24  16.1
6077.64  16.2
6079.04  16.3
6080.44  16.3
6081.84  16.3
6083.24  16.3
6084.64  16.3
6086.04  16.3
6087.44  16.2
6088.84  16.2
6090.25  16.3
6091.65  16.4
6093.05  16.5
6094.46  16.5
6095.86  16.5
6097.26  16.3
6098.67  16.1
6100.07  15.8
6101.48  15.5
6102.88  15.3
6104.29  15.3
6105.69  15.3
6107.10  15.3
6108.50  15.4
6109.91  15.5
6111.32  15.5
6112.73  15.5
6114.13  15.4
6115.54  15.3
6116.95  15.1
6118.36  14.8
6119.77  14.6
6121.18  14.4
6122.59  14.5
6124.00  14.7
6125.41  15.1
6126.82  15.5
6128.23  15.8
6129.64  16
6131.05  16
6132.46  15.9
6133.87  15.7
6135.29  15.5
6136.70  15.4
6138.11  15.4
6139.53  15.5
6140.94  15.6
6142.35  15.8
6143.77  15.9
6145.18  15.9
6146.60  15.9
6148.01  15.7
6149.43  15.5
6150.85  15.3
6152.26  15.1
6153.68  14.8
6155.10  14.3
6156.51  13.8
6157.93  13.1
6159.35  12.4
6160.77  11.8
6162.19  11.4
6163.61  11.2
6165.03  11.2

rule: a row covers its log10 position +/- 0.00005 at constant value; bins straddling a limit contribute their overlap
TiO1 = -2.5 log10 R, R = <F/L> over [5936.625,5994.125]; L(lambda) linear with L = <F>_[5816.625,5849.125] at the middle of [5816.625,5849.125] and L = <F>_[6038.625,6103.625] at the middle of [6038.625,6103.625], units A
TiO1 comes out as 0.142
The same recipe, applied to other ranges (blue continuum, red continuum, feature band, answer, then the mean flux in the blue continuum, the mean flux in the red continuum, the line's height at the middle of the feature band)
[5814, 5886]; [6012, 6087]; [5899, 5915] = 0.29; 13.5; 15.5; 14.1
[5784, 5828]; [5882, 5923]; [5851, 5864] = -0.07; 15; 9.84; 12.3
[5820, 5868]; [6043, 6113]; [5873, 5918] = 0.40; 14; 15.9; 14.4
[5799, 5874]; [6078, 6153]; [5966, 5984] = 0.10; 14.3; 15.7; 15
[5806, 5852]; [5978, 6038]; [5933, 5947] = 0.09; 14.7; 14.4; 14.5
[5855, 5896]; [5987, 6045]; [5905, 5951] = -0.03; 11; 14.6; 12.3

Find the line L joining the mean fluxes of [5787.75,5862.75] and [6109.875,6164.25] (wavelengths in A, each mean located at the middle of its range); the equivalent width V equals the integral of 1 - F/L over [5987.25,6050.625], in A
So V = 0.3 A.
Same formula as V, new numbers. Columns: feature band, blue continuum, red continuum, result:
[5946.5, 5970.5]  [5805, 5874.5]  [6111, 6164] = 2.16 A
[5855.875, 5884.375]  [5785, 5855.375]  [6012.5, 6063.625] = 4.71 A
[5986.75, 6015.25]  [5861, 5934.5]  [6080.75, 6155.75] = -1.85 A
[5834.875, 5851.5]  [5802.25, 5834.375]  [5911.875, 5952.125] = 0.02 A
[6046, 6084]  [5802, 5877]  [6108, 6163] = -2.90 A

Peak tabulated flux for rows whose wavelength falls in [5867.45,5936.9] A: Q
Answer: 13.4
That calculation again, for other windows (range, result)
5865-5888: 13.1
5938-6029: 15.2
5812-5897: 15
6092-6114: 16.5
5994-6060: 16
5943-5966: 13.2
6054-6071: 15.9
